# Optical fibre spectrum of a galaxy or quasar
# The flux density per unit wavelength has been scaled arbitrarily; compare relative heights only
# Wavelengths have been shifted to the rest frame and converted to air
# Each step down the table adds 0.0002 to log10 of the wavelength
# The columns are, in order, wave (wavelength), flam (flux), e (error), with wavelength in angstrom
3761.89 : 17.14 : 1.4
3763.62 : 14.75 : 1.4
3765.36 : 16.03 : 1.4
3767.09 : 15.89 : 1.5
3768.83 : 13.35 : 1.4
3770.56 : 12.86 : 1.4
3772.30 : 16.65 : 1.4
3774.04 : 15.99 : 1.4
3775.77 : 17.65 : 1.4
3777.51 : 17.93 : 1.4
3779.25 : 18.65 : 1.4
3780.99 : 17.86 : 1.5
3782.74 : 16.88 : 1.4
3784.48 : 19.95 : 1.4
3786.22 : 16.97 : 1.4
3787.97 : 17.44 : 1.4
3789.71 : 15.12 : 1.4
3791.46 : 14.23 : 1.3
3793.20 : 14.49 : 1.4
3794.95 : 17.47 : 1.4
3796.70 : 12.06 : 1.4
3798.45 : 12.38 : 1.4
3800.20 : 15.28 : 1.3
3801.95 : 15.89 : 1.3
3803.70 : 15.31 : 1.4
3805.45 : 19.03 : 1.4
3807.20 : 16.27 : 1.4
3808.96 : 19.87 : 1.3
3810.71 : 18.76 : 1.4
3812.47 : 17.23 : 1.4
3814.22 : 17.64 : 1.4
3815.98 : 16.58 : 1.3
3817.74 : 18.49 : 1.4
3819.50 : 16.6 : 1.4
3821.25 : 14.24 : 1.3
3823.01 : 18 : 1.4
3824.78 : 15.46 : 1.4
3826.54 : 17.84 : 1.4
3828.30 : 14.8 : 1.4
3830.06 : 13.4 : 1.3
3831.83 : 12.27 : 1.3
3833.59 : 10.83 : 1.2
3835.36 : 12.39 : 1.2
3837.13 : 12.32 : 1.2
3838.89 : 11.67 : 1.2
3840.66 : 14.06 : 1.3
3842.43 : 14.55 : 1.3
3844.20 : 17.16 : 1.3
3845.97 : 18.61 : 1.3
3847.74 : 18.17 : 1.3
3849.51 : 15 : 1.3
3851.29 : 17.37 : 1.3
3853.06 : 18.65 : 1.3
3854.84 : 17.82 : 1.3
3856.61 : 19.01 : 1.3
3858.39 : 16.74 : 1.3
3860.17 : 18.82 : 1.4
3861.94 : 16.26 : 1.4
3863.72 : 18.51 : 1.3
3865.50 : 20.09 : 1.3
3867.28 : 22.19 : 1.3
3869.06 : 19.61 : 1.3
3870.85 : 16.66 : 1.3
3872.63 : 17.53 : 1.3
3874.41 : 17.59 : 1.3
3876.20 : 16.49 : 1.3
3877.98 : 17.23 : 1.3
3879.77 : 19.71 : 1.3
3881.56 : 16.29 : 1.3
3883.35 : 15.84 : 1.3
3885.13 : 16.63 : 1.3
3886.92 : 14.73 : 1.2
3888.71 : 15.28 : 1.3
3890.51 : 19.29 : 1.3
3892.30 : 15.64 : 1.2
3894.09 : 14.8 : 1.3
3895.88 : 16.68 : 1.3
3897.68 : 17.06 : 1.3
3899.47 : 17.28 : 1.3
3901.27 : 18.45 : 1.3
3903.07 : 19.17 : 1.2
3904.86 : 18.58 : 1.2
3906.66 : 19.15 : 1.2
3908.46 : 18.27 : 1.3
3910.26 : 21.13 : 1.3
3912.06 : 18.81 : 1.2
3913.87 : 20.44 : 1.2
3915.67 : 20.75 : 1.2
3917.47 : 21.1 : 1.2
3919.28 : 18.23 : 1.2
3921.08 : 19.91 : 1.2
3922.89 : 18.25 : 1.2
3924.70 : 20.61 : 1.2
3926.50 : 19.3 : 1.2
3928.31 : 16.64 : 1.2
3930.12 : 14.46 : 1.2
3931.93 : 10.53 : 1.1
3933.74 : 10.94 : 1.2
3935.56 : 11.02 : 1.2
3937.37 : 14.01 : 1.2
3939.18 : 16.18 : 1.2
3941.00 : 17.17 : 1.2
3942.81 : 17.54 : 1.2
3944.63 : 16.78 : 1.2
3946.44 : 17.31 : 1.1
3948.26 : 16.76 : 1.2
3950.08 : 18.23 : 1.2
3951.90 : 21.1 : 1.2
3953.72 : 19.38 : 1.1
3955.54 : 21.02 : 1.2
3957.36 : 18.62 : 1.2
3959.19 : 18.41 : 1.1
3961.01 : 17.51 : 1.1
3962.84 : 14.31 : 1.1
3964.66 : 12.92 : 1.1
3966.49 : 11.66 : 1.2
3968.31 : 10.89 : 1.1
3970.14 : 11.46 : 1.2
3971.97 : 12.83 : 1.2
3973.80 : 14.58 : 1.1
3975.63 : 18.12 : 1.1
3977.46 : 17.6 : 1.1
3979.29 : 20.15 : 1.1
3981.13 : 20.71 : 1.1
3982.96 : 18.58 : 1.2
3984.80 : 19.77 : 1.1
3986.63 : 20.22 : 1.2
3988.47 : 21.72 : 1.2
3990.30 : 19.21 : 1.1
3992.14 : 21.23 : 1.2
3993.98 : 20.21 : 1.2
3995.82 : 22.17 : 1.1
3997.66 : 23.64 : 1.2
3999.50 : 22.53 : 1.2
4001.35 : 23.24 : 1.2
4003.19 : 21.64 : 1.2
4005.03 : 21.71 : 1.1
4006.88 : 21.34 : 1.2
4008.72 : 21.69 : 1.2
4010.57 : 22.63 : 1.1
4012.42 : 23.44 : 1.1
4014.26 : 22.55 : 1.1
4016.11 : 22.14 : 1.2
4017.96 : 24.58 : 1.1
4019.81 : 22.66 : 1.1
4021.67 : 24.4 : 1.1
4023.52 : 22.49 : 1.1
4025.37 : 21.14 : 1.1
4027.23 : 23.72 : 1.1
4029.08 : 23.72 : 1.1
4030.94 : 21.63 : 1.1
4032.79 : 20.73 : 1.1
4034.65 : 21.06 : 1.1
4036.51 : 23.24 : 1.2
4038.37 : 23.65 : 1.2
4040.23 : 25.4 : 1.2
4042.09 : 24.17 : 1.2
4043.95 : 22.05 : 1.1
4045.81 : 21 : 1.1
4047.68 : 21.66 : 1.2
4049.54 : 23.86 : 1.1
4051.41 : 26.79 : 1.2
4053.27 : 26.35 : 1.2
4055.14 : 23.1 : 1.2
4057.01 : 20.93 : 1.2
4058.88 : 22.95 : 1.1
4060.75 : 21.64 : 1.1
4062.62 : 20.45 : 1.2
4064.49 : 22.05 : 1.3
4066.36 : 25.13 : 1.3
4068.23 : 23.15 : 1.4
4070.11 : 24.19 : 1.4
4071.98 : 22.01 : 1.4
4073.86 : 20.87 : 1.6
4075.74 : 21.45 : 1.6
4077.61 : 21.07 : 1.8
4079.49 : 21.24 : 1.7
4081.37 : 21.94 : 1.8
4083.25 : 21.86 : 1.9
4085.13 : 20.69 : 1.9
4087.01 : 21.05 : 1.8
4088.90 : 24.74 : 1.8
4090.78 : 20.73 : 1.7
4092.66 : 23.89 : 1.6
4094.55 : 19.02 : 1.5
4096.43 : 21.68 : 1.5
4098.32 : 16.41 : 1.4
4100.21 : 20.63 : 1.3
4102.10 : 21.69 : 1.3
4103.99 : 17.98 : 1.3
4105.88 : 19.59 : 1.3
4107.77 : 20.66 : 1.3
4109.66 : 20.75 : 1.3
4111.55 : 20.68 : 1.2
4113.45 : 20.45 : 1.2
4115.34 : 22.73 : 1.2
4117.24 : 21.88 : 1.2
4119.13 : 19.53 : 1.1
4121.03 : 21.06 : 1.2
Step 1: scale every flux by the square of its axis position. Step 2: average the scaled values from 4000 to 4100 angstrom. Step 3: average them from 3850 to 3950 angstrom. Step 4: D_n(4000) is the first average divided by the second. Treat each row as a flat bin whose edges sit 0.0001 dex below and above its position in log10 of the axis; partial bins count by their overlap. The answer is 1.4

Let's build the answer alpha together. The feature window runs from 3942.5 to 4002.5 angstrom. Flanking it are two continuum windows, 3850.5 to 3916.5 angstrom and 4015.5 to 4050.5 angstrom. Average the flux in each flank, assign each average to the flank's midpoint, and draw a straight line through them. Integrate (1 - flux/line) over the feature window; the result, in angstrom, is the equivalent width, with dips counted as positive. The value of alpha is 7.6 angstrom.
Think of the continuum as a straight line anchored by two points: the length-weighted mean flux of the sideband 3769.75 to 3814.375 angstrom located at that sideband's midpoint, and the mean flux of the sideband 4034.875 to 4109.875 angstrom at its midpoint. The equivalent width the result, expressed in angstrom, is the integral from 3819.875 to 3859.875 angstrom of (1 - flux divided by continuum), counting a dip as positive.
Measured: 4.4 angstrom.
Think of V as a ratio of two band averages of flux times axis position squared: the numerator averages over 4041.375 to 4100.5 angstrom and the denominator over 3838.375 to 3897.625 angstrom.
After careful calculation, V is 1.4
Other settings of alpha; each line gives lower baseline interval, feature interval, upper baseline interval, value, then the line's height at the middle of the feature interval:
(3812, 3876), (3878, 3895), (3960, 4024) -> 0.9 angstrom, 17.4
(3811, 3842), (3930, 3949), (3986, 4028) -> 4.6 angstrom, 19.5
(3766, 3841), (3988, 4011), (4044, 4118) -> -2.0 angstrom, 20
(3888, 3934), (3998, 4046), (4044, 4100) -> -4.4 angstrom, 20.8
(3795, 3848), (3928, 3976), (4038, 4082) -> 9.8 angstrom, 19.5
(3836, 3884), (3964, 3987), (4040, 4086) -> 4.8 angstrom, 20.3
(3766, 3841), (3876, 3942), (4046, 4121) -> 2.9 angstrom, 18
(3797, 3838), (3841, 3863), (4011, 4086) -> -0.8 angstrom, 16.7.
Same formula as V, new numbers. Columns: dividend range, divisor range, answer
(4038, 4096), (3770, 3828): 1.56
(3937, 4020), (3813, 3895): 1.23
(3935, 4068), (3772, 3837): 1.40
